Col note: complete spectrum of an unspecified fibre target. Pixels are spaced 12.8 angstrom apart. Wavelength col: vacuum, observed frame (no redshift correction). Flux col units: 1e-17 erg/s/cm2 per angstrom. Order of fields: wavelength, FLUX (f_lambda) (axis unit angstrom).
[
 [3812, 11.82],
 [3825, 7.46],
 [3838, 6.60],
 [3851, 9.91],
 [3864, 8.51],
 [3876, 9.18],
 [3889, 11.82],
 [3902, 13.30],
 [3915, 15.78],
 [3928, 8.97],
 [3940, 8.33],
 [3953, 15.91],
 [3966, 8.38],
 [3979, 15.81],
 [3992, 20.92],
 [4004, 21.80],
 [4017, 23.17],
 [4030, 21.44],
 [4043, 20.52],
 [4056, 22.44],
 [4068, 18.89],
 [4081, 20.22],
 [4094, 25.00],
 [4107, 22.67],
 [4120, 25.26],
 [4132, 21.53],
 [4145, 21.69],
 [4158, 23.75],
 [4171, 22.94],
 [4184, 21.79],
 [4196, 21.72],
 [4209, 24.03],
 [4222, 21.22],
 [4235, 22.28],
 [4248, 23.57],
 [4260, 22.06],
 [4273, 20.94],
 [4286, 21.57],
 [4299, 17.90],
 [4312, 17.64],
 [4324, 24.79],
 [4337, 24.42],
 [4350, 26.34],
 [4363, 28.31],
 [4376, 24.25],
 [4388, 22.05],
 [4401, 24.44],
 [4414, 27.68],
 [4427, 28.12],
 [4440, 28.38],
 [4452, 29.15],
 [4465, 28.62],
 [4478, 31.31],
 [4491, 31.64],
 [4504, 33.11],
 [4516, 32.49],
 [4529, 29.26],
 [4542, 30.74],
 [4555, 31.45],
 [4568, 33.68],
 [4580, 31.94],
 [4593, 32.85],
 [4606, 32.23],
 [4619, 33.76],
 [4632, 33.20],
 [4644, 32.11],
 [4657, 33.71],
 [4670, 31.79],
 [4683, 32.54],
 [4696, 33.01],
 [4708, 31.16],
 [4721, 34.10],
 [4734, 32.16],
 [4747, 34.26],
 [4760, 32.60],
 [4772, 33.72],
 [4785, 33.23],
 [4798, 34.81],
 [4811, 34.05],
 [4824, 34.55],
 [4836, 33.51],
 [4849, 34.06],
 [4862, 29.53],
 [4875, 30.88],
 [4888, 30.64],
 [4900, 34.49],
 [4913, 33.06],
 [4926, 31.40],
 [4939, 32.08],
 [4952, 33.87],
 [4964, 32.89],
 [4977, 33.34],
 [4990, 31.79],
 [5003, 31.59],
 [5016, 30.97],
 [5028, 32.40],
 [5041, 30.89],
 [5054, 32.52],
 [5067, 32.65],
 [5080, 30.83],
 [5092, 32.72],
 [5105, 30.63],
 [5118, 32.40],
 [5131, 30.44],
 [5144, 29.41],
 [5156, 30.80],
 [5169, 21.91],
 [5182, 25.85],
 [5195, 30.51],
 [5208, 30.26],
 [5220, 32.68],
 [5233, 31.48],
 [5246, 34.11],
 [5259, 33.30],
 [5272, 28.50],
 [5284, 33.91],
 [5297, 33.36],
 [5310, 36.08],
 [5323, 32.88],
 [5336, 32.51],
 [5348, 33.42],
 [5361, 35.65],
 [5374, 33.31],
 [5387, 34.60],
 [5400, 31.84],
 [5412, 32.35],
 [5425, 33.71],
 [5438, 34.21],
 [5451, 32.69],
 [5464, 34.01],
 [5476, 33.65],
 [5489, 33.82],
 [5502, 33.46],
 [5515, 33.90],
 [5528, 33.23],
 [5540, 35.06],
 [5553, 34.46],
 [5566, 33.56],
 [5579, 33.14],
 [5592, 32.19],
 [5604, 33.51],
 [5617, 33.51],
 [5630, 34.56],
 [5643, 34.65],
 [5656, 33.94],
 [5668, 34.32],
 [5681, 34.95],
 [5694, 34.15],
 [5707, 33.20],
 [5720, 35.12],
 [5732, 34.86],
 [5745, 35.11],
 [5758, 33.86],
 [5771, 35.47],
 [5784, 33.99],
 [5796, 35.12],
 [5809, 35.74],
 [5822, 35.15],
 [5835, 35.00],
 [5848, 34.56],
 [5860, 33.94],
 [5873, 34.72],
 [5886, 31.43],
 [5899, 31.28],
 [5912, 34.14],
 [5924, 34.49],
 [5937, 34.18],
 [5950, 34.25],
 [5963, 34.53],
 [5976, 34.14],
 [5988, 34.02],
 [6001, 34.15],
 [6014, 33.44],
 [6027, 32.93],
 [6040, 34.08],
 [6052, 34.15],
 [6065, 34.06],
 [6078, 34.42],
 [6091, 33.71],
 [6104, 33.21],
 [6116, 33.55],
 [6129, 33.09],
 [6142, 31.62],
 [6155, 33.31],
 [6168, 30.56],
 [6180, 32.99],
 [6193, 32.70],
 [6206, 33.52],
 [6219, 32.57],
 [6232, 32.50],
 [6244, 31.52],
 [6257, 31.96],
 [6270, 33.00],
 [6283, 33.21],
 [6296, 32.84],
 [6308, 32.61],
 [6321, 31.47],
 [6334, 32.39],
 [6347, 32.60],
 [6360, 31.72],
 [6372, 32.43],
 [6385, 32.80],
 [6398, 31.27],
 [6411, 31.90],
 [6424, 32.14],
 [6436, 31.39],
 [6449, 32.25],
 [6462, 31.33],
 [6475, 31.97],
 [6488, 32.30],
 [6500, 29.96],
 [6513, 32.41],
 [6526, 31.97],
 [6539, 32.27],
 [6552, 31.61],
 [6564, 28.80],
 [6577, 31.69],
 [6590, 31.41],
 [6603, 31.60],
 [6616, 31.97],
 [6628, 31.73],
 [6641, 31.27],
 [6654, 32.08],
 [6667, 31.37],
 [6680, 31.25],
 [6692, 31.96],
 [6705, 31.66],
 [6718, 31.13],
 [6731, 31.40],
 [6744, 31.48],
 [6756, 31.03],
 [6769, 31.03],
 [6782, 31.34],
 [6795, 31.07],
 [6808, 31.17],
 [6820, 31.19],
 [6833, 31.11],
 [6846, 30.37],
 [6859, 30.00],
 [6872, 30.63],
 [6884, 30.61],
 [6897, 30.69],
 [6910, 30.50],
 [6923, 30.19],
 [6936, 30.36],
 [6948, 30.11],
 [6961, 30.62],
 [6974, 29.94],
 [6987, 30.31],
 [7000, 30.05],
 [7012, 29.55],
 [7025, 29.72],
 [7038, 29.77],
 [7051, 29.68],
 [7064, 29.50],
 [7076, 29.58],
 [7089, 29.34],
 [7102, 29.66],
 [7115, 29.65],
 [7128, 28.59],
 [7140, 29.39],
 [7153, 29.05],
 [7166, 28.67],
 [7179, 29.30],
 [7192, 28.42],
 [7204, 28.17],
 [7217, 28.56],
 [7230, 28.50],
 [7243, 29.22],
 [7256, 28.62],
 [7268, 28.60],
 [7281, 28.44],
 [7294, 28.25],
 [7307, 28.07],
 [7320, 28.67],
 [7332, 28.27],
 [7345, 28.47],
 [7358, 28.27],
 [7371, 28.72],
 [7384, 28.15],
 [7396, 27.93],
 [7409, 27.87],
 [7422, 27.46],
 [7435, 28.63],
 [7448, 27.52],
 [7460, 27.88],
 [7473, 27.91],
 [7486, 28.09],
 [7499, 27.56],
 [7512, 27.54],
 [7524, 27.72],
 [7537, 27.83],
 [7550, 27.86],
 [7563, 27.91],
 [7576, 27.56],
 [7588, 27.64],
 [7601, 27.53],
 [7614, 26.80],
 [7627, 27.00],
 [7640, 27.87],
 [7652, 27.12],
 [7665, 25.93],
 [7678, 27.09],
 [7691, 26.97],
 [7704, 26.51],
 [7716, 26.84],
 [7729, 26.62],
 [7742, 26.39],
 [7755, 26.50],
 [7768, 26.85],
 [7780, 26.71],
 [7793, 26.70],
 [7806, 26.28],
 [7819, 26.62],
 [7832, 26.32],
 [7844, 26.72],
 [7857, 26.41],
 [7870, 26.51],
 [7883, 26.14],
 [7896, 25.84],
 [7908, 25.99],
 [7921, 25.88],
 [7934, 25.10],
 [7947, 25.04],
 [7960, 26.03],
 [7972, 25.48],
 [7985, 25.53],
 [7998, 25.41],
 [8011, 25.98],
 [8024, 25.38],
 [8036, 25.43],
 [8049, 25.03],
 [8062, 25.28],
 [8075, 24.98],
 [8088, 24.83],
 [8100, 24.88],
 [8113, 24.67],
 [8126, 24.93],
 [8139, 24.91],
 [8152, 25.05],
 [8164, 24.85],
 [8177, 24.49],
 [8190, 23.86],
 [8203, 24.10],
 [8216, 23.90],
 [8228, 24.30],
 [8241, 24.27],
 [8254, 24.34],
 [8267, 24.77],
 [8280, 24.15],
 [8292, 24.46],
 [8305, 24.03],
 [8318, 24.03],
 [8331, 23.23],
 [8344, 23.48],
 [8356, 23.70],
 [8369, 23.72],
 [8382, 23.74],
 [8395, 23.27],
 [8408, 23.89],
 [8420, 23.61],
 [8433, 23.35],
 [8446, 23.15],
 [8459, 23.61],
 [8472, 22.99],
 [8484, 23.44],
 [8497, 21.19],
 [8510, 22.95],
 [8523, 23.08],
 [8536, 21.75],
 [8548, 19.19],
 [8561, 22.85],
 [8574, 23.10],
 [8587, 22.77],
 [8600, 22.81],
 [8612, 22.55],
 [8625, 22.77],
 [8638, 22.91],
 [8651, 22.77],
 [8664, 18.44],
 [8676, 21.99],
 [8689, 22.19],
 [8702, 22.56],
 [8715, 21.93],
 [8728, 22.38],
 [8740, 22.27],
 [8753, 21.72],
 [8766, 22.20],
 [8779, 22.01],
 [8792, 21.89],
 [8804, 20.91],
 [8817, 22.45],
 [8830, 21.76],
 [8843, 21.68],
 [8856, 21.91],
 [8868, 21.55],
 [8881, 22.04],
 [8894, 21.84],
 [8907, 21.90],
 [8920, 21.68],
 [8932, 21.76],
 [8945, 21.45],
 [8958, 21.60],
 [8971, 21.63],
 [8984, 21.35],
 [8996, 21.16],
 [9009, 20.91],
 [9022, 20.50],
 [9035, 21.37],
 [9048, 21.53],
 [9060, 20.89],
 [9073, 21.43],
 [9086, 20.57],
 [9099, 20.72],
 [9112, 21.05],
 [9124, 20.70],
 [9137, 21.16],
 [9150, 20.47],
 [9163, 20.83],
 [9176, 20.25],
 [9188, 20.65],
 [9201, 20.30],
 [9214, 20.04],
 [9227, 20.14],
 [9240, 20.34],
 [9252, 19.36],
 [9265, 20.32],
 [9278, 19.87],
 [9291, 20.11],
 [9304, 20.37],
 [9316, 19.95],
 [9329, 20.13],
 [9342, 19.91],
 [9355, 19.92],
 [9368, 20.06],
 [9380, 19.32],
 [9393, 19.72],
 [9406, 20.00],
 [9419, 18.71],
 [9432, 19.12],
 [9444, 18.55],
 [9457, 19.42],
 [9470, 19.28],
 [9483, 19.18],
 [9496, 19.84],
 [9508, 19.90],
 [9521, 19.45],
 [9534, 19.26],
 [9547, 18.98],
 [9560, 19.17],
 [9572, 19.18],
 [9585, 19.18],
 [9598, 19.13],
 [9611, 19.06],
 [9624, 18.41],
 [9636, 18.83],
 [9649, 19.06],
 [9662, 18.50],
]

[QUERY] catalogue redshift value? 0.000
